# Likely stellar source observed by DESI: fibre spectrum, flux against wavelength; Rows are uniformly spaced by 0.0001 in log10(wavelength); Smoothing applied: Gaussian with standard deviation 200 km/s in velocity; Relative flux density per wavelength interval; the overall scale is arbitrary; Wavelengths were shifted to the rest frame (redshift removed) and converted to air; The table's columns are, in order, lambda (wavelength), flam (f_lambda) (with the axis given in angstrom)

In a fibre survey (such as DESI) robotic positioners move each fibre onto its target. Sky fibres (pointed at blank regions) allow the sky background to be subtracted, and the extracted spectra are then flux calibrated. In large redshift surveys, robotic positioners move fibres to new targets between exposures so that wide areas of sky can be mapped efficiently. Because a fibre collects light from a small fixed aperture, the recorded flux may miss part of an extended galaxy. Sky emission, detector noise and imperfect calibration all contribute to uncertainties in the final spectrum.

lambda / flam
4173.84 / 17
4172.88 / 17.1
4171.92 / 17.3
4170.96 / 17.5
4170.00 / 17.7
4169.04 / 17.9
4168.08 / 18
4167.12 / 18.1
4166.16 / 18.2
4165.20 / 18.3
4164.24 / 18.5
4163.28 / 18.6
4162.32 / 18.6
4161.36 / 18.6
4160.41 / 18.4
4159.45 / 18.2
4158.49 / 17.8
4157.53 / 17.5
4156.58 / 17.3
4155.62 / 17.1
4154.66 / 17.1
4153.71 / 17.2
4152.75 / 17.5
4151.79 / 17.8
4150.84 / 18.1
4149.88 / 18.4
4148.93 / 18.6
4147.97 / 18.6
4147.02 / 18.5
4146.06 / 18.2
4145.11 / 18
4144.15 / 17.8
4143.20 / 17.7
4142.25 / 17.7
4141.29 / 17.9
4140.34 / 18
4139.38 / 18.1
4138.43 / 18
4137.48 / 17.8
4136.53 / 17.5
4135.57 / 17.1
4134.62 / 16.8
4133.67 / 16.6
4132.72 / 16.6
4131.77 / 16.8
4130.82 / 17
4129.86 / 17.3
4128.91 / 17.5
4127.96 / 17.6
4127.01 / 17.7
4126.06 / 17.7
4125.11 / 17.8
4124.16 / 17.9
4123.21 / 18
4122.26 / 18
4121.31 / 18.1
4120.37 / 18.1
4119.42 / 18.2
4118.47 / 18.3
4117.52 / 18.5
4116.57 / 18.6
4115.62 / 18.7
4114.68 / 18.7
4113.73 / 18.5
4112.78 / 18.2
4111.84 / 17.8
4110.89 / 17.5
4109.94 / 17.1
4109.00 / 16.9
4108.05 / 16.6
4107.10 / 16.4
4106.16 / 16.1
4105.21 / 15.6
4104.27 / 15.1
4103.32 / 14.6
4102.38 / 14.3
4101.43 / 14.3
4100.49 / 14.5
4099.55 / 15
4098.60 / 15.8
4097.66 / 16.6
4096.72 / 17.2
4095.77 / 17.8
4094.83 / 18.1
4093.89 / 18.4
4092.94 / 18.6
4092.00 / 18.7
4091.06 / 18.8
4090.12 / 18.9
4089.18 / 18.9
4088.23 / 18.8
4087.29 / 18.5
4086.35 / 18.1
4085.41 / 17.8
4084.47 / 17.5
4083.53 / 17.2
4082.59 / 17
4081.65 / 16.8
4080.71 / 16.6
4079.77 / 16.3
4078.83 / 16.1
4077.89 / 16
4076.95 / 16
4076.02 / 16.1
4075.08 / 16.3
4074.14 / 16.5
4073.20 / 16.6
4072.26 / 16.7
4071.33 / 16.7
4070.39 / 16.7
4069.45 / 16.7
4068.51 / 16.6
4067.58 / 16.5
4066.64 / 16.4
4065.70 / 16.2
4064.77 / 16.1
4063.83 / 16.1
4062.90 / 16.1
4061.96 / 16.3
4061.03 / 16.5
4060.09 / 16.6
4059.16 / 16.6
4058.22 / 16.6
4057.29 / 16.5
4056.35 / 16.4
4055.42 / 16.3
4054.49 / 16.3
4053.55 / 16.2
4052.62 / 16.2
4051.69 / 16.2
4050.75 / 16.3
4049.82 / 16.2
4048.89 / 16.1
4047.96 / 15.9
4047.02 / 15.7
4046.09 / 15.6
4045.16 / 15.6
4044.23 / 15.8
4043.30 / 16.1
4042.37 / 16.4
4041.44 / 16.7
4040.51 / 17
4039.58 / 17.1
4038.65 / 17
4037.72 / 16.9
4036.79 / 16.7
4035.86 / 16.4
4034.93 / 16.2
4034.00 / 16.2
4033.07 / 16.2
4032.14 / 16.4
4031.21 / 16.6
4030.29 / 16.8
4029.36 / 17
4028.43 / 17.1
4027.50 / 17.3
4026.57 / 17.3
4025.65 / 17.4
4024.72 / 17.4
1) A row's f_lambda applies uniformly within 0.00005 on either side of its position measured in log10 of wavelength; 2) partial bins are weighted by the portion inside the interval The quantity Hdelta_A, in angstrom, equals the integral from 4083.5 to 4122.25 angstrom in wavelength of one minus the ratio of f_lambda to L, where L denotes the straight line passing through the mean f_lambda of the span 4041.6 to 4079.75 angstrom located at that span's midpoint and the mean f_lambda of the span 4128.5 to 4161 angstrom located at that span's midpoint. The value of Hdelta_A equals -0.9 angstrom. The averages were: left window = 16.3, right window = 17.7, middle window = 17.4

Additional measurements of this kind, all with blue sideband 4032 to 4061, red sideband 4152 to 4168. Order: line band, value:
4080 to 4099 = -1.0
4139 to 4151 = -0.3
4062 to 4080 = 0.4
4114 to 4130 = -0.6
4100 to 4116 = 0.6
